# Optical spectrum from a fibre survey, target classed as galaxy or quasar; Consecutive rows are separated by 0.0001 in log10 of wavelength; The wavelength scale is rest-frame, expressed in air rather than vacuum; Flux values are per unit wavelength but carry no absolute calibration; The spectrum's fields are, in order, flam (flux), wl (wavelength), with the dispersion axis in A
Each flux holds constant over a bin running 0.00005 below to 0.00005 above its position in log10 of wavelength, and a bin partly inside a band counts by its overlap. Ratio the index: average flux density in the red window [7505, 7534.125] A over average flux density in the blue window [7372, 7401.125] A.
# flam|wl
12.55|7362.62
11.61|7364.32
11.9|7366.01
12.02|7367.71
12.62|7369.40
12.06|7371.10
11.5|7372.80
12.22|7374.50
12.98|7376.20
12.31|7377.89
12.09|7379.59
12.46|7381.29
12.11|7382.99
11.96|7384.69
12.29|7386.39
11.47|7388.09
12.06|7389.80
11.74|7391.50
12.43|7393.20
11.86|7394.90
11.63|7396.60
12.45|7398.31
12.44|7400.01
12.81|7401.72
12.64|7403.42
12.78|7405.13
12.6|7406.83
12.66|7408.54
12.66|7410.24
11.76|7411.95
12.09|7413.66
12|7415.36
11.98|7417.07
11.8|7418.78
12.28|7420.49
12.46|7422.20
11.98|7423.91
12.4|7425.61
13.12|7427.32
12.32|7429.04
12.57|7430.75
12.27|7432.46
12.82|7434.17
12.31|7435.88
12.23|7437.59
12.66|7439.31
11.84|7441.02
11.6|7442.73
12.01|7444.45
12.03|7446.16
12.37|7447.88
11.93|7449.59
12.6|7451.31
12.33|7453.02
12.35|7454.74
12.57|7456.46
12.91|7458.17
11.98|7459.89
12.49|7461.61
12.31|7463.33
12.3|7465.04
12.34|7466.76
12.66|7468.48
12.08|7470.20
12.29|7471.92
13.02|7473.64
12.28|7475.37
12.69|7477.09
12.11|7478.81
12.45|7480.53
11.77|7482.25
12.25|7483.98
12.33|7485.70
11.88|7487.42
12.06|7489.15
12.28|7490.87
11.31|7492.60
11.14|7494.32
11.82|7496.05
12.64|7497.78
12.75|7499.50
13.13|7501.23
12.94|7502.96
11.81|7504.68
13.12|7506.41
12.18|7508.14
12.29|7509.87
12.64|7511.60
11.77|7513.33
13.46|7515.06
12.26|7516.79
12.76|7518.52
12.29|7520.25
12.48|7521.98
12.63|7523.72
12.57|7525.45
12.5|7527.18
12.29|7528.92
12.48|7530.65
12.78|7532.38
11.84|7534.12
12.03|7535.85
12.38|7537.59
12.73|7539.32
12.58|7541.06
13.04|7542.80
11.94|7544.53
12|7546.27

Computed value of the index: 1.03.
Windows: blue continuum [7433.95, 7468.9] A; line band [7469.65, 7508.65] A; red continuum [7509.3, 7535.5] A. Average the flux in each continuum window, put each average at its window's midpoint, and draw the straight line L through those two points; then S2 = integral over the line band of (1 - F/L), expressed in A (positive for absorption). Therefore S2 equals 0.4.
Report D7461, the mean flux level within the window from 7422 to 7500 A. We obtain 12.3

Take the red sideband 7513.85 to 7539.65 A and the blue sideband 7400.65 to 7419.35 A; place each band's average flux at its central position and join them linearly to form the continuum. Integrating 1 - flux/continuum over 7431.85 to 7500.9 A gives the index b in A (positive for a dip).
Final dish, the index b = 0.9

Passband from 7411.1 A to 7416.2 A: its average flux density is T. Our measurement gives 12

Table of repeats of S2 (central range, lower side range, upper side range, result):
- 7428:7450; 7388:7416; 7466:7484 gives 0.1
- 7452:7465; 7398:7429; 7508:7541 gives 0.0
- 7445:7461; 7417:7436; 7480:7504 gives 0.0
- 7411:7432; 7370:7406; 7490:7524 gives 0.0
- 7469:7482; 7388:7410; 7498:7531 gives 0.1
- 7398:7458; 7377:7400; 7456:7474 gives -0.4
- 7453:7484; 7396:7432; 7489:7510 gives -0.2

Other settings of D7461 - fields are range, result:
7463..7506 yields 12.3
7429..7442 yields 12.4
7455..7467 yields 12.4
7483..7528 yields 12.4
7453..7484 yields 12.4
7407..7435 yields 12.3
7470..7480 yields 12.4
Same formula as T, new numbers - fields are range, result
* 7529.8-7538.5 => 12.3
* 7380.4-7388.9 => 12.1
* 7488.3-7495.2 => 11.7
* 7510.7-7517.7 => 12.5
